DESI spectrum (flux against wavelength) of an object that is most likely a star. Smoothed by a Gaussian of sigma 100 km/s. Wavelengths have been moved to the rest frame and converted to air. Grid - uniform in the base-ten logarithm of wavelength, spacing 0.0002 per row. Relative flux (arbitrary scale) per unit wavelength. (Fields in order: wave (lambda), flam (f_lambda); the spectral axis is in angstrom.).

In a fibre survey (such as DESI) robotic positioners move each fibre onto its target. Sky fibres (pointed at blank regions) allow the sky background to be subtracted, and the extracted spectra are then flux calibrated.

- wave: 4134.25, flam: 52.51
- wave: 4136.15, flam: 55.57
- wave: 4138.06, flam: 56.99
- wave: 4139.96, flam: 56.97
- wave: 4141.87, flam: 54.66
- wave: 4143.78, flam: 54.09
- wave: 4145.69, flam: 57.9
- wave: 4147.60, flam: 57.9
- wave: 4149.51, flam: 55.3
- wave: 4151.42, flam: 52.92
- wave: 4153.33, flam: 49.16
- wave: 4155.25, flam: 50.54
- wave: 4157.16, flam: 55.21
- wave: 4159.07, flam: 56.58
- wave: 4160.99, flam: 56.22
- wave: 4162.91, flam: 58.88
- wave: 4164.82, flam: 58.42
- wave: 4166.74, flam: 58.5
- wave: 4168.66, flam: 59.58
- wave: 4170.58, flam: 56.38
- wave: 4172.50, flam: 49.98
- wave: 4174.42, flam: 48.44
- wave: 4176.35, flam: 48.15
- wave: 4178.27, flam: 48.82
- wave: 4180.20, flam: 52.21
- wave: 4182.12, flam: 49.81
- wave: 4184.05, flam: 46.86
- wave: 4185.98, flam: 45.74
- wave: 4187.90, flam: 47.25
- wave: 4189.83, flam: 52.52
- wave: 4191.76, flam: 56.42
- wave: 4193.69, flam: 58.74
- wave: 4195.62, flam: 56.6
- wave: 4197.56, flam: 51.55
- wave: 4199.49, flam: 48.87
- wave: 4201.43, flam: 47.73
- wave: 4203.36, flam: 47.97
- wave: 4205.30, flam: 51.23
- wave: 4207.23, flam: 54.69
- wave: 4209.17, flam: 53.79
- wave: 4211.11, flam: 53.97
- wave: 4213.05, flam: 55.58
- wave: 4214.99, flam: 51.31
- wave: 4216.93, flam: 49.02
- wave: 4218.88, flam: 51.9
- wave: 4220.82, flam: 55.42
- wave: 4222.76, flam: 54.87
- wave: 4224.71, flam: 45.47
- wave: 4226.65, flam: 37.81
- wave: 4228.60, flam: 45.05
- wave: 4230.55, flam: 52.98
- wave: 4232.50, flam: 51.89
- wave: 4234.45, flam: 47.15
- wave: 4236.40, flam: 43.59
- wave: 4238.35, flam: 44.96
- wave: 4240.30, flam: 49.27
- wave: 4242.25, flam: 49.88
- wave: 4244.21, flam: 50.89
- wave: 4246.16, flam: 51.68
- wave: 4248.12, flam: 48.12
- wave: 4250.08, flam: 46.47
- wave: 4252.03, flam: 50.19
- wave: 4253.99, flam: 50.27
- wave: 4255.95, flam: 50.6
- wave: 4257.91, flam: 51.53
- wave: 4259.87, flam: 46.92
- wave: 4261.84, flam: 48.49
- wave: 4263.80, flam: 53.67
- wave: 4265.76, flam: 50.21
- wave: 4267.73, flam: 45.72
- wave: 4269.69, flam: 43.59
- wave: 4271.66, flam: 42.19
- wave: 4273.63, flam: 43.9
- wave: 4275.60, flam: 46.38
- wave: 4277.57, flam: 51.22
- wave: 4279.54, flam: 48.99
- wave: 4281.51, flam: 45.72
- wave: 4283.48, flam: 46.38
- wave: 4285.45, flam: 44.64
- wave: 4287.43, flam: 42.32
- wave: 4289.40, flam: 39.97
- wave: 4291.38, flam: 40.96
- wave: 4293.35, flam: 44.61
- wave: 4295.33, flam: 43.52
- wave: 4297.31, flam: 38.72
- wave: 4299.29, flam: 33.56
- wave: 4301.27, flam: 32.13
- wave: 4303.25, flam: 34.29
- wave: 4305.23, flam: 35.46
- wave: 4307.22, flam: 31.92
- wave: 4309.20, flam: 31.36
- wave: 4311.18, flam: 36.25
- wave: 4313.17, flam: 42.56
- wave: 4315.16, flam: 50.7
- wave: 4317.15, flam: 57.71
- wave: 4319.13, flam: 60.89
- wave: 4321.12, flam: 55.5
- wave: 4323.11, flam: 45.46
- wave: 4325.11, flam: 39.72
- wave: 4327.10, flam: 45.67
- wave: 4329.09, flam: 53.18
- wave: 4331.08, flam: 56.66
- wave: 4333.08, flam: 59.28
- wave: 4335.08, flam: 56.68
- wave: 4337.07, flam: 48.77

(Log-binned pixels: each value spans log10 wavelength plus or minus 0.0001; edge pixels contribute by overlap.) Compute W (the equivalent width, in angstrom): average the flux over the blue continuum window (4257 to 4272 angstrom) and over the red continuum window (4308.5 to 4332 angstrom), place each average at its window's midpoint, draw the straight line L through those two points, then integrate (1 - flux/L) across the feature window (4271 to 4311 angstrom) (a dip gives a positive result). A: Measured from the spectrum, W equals 6.06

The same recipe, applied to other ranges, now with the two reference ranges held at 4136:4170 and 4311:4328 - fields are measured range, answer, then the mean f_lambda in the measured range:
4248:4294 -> 3.73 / 46.8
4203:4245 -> 2.32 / 50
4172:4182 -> 0.97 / 49.5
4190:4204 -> 0.35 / 52.6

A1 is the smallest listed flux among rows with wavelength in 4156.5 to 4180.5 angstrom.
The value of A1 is 48.15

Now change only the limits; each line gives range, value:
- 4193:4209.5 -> 47.73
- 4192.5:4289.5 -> 37.81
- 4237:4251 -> 44.96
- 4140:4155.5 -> 49.16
